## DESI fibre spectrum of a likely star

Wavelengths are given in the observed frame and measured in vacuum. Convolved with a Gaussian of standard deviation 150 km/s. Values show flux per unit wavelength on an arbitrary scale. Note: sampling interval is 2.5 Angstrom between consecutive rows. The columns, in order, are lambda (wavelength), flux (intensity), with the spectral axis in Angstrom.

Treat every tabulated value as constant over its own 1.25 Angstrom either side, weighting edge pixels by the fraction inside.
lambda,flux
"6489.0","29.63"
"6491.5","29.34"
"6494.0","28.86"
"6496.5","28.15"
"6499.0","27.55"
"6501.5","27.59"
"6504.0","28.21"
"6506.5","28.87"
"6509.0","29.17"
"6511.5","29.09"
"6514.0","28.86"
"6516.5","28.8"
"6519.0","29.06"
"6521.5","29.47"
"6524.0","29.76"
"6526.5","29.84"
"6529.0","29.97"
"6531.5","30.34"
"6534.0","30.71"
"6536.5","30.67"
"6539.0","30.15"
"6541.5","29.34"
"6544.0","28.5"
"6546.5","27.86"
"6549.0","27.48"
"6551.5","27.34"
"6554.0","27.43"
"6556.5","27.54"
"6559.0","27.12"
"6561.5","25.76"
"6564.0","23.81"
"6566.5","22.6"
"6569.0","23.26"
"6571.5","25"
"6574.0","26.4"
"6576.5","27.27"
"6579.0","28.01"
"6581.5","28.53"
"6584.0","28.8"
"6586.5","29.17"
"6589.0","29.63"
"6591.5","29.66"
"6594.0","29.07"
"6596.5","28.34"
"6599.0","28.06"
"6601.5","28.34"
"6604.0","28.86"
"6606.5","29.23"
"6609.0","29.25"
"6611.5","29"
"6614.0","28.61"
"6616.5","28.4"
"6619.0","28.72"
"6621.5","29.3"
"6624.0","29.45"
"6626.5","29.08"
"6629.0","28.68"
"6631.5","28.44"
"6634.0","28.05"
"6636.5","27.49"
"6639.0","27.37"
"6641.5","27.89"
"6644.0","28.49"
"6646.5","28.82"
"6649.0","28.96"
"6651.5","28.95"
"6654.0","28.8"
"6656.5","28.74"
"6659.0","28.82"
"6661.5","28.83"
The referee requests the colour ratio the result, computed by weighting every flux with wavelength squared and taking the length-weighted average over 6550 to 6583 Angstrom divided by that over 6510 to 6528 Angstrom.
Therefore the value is 0.9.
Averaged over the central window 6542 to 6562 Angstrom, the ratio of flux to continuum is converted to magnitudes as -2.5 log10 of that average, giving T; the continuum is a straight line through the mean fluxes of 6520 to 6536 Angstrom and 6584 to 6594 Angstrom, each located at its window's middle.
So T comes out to 0.09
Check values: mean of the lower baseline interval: 30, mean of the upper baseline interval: 29.3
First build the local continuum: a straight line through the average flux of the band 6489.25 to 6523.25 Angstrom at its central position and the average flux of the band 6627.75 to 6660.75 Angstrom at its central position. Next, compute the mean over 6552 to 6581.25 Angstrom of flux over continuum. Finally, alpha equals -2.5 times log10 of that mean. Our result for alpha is 0.10 mag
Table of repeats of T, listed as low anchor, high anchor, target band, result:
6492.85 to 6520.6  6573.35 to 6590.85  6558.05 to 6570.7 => 0.16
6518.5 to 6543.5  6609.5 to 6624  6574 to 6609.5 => 0.02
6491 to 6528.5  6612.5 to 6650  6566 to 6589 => 0.07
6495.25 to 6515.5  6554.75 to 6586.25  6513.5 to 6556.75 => -0.06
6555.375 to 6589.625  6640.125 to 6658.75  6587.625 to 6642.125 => -0.04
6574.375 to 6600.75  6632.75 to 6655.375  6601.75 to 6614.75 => -0.02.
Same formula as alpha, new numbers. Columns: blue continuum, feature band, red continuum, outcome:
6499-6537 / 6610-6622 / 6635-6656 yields -0.01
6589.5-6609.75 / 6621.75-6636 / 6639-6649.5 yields -0.01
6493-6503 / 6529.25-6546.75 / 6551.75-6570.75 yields -0.13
